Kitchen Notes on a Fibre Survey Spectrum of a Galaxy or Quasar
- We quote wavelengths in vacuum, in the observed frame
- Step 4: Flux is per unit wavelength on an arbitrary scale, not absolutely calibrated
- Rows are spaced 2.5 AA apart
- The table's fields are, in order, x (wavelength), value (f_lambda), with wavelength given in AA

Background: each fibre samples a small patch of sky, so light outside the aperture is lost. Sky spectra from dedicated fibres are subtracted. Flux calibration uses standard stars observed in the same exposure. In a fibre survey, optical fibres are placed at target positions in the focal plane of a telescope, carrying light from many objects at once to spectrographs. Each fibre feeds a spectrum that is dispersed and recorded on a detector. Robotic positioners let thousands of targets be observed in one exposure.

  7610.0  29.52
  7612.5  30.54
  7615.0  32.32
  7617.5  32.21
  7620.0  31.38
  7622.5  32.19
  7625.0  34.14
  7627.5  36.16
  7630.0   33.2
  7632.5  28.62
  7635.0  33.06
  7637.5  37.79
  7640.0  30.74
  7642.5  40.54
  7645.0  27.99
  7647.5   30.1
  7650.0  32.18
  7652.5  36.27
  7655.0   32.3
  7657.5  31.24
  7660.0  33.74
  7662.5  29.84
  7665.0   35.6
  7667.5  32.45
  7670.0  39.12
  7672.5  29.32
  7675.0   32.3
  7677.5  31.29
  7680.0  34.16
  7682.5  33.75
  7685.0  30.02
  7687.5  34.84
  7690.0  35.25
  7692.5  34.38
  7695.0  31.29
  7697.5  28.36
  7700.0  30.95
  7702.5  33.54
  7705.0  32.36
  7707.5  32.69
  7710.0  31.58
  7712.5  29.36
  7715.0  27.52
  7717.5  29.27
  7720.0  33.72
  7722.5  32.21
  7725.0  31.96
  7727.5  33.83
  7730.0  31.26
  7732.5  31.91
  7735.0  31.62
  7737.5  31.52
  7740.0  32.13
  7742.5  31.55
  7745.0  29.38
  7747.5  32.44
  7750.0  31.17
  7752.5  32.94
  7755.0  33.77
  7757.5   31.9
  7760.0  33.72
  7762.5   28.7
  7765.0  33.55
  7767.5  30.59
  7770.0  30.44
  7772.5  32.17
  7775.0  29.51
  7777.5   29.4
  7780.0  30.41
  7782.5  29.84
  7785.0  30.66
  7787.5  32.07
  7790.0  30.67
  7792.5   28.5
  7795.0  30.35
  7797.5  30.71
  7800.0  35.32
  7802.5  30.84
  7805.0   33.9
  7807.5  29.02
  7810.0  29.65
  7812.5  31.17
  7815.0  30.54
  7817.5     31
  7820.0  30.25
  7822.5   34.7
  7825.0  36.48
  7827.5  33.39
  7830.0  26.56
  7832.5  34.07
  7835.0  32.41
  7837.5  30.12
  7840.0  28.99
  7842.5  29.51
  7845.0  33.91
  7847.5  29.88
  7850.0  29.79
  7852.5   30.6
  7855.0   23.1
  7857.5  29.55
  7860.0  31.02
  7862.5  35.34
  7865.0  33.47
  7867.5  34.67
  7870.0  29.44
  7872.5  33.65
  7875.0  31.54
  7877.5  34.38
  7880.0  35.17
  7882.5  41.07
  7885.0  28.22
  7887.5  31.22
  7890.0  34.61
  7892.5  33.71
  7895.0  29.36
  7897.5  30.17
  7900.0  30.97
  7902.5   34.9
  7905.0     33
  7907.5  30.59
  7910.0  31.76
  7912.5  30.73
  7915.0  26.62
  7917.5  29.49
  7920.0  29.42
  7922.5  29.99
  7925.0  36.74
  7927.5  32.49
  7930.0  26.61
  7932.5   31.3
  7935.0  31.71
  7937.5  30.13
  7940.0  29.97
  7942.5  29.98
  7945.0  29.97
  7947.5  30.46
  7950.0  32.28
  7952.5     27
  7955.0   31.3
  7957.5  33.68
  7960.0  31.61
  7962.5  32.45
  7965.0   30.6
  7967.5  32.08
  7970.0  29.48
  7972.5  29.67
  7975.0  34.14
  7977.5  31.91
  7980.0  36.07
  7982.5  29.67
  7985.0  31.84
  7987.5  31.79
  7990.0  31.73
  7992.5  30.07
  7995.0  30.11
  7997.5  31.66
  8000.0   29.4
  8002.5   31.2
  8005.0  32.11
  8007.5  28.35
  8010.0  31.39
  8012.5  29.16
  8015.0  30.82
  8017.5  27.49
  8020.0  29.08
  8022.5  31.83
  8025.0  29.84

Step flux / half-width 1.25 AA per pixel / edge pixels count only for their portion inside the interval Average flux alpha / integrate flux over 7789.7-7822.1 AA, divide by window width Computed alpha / 31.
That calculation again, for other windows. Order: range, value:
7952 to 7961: 31.2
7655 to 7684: 32.9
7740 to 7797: 31.1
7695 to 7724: 31.1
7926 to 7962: 30.7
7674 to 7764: 31.9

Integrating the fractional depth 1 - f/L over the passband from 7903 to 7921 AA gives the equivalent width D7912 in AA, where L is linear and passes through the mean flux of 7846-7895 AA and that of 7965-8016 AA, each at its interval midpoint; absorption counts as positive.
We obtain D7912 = 0.7 AA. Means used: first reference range 32.1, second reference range 31.1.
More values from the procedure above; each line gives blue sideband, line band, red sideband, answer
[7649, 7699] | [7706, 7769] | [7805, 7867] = 1.1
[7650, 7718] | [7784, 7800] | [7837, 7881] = 0.4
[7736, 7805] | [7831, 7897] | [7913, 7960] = -2.1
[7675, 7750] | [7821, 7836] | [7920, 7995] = -0.6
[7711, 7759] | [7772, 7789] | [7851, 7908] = 0.7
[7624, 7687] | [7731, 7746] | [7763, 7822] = 0.2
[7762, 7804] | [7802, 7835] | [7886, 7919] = -0.8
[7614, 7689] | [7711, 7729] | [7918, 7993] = 0.8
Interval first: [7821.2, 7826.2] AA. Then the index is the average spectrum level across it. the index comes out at 35.5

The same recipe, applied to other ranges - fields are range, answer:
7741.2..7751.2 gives 31.1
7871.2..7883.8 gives 35.1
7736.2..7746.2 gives 31.2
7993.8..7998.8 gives 30.9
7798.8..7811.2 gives 31.7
